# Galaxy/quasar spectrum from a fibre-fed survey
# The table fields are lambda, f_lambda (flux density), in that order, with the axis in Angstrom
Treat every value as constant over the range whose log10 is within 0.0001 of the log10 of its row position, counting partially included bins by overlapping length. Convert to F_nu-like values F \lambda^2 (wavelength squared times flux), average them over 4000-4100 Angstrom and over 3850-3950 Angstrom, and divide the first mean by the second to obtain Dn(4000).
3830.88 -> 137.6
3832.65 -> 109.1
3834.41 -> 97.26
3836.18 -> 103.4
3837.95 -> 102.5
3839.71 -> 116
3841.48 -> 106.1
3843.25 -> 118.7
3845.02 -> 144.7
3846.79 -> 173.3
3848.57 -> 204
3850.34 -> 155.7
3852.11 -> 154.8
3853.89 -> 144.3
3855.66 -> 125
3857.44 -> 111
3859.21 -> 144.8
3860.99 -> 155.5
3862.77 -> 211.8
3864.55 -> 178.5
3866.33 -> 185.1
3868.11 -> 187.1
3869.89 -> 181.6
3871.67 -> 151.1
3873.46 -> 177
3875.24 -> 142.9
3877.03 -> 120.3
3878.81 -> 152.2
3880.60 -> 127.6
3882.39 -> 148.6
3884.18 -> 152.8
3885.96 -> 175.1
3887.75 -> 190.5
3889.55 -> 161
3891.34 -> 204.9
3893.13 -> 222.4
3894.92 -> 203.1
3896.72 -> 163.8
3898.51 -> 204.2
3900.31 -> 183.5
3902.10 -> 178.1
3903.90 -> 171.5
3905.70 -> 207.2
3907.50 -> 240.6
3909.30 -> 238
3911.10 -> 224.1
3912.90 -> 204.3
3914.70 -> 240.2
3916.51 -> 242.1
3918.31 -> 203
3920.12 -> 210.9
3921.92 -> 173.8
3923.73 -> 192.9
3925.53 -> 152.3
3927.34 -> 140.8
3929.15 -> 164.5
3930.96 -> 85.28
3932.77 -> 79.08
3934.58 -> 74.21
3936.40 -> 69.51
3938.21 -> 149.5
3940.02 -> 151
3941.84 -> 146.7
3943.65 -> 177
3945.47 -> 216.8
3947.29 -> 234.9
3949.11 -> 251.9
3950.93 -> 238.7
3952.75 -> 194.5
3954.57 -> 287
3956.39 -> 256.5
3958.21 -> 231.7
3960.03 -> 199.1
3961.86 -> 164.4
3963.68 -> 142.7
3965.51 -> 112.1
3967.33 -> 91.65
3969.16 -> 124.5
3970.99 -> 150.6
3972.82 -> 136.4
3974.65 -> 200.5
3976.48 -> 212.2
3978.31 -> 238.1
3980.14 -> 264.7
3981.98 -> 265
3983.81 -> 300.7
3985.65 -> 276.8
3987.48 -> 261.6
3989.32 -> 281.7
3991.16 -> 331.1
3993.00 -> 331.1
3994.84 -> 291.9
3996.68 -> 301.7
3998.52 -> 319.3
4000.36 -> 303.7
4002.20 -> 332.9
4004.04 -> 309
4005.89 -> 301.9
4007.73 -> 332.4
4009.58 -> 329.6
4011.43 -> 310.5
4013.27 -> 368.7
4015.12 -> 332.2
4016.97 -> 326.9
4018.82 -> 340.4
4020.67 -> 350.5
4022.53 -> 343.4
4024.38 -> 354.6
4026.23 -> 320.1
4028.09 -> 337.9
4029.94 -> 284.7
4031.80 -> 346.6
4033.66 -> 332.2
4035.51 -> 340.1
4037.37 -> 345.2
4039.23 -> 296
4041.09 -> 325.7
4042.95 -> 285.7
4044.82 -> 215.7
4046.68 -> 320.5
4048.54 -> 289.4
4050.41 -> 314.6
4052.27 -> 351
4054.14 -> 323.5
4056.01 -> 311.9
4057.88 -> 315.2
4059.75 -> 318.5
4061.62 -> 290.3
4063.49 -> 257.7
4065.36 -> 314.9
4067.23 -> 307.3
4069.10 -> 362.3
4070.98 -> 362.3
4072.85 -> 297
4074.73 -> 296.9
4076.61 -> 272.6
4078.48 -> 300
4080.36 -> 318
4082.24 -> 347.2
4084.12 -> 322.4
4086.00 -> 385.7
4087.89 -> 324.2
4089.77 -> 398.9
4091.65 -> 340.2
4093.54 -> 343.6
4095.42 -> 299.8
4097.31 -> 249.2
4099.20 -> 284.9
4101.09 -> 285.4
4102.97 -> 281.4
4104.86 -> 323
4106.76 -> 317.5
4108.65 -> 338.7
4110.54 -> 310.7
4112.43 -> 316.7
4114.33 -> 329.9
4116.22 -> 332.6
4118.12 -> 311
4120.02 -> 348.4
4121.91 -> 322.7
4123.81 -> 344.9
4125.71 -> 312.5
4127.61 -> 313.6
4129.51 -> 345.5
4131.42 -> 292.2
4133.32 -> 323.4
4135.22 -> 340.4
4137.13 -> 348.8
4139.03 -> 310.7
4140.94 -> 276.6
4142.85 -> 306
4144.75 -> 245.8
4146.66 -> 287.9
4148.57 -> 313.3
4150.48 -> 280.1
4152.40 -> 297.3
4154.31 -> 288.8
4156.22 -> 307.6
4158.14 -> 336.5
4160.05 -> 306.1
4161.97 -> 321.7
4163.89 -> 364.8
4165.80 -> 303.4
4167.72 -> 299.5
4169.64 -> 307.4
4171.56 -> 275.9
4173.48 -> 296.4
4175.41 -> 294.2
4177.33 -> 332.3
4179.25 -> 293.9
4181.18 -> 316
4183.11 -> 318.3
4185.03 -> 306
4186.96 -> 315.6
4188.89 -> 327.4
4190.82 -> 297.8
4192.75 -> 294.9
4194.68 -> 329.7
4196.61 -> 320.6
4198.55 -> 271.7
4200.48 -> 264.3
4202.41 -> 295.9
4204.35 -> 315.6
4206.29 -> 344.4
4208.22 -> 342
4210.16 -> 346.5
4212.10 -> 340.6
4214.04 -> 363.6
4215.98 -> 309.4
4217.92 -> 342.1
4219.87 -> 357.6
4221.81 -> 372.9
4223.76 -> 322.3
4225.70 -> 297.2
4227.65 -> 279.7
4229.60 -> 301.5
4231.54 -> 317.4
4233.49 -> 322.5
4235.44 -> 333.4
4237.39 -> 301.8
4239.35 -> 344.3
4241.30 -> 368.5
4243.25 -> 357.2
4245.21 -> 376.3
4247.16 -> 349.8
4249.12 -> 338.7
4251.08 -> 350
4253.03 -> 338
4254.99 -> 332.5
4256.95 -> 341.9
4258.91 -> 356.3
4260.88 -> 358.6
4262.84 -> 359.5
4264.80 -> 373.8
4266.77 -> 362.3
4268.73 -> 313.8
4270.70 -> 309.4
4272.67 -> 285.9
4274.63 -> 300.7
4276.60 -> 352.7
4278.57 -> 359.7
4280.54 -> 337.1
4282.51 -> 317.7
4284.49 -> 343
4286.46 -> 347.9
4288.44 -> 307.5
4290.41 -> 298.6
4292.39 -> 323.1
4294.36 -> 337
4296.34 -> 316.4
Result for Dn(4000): 2.00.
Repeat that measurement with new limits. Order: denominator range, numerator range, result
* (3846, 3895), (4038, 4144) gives 2.13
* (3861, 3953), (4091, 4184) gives 1.96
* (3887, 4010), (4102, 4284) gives 1.70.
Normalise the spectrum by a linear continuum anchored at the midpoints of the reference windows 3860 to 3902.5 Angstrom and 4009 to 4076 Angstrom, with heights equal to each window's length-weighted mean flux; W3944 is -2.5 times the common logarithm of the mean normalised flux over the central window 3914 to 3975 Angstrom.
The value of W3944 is 0.31 mag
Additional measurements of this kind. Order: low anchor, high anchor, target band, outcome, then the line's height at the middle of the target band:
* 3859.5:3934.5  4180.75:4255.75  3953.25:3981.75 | 0.11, 210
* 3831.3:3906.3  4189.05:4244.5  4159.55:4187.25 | -0.02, 303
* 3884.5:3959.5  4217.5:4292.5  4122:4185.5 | -0.07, 290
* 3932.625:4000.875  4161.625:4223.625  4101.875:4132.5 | -0.14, 283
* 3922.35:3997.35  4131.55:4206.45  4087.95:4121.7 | -0.17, 274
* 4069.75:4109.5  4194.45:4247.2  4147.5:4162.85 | 0.06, 323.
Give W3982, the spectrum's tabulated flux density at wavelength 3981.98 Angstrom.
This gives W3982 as 265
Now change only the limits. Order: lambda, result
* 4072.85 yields 297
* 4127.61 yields 313.6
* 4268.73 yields 313.8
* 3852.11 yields 154.8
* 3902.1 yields 178.1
